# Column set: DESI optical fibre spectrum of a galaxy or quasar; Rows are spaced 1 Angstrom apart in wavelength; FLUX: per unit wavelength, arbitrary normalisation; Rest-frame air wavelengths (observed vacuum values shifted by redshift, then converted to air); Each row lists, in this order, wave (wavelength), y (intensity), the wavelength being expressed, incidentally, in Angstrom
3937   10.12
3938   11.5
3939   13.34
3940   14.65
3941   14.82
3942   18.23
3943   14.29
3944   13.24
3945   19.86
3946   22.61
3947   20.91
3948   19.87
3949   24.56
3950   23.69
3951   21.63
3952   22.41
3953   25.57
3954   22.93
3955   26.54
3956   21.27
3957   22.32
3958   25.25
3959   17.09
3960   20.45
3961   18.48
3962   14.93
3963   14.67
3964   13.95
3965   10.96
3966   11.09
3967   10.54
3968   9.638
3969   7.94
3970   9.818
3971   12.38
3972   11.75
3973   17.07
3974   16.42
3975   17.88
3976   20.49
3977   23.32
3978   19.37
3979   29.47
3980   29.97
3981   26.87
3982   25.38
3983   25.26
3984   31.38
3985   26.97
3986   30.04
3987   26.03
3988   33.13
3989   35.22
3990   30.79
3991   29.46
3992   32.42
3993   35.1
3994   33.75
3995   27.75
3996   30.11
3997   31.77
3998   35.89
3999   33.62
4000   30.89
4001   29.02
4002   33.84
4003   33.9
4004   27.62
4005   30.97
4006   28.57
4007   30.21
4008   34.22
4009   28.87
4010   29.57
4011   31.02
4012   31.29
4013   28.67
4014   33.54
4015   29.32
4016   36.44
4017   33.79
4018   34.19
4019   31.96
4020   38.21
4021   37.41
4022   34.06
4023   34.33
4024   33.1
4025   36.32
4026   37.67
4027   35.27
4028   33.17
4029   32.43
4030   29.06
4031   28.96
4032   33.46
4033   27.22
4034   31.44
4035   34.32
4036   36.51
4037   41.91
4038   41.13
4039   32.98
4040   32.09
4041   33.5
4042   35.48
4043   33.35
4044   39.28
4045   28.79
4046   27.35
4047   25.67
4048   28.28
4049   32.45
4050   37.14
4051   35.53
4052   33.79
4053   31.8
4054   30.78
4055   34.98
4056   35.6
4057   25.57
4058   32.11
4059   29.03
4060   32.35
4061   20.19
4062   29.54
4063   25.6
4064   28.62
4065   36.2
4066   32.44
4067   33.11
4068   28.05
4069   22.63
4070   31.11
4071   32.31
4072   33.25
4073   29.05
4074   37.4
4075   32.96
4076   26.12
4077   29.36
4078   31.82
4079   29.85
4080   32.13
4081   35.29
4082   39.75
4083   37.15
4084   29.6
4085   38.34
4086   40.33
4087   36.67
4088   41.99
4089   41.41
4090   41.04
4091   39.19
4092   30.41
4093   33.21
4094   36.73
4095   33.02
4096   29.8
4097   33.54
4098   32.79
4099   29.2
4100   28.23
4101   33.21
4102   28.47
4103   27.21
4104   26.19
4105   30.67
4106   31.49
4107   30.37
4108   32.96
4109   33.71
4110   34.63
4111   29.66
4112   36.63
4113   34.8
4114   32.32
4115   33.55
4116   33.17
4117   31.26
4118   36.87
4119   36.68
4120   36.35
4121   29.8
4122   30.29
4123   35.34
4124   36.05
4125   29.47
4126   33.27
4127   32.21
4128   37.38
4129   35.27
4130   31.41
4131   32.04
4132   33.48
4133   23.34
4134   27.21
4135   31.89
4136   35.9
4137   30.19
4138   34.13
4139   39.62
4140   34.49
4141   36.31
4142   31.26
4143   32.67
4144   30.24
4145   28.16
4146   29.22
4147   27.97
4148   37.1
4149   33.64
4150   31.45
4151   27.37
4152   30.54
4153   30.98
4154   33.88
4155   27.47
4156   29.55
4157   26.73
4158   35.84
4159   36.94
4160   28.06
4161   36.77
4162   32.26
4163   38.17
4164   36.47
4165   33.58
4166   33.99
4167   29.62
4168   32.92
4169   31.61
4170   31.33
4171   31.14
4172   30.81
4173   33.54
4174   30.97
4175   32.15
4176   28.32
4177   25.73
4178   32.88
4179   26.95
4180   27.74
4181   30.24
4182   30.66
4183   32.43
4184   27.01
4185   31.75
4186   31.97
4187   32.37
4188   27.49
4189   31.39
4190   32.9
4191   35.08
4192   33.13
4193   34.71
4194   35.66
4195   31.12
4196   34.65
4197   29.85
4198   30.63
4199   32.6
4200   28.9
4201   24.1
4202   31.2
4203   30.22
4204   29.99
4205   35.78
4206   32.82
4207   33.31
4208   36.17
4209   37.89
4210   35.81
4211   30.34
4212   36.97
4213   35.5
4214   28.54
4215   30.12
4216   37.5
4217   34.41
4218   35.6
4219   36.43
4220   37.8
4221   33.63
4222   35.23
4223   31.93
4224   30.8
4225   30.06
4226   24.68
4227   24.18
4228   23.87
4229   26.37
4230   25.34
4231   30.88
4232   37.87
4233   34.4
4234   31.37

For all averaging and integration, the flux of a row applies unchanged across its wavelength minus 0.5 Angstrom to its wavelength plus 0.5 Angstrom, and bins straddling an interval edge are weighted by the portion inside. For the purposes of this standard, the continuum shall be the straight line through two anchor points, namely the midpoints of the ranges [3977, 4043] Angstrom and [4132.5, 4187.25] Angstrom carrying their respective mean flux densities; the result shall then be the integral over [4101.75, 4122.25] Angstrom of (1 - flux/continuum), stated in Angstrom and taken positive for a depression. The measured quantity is -0.42 Angstrom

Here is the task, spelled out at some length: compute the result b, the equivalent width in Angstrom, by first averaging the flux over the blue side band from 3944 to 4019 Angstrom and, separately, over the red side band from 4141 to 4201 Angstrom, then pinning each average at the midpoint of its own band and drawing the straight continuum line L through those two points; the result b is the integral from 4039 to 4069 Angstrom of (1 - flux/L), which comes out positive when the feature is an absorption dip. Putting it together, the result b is -4.1 Angstrom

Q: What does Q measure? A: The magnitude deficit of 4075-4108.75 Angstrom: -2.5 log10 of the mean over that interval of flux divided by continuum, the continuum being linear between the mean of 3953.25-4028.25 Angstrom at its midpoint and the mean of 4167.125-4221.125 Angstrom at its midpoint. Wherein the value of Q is -0.13 mag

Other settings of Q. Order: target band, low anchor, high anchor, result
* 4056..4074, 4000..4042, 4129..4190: 0.09 mag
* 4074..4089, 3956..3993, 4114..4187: -0.24 mag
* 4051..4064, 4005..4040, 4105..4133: 0.10 mag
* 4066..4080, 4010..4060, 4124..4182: 0.07 mag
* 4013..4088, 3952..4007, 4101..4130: -0.15 mag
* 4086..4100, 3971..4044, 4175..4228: -0.13 mag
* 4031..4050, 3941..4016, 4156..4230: -0.24 mag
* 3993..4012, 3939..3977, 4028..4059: -0.23 mag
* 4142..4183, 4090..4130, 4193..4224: 0.05 mag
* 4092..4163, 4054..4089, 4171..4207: -0.02 mag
